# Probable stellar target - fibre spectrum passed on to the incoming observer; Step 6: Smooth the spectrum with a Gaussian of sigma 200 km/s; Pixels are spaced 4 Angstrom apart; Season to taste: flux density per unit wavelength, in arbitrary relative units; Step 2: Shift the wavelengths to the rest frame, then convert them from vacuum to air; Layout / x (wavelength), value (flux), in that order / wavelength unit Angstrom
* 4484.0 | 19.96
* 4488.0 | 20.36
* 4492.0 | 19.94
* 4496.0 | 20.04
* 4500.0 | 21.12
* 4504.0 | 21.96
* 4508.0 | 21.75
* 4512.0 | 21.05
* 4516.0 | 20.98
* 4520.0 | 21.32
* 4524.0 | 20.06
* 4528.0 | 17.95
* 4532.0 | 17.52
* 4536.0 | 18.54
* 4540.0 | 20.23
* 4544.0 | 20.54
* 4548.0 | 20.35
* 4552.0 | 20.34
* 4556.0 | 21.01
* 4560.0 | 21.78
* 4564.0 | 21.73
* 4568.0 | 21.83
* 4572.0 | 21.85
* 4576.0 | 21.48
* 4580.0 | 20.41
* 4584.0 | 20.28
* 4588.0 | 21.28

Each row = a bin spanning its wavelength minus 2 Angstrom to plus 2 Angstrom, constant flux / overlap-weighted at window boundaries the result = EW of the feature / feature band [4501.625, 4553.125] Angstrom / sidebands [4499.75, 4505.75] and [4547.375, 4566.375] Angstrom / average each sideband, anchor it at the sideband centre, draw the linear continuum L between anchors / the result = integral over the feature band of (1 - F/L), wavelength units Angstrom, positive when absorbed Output 2.9 Angstrom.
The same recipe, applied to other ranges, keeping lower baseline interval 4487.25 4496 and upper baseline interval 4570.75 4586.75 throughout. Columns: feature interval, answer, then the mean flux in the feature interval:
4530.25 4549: 1.1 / 19.4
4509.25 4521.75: -0.5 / 21.2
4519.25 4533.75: 1.0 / 19.1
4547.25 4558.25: 0.1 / 20.6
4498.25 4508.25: -0.7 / 21.6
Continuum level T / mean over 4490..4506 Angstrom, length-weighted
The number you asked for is 20.8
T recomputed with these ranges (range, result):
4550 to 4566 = 21.2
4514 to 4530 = 20.1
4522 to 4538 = 18.5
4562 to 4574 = 21.8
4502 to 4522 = 21.4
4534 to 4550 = 19.9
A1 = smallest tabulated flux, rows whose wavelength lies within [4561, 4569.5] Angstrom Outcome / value 21.73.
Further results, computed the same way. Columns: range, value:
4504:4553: 17.52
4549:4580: 20.34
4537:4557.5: 20.23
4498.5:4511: 21.12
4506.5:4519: 20.98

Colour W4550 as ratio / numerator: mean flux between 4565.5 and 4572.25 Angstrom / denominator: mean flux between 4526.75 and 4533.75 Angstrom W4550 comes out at 1.23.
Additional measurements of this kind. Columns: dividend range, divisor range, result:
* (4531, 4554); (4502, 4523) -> 0.92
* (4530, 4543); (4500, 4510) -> 0.87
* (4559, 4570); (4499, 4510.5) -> 1.01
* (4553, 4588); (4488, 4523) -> 1.01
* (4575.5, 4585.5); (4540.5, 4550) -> 1.01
